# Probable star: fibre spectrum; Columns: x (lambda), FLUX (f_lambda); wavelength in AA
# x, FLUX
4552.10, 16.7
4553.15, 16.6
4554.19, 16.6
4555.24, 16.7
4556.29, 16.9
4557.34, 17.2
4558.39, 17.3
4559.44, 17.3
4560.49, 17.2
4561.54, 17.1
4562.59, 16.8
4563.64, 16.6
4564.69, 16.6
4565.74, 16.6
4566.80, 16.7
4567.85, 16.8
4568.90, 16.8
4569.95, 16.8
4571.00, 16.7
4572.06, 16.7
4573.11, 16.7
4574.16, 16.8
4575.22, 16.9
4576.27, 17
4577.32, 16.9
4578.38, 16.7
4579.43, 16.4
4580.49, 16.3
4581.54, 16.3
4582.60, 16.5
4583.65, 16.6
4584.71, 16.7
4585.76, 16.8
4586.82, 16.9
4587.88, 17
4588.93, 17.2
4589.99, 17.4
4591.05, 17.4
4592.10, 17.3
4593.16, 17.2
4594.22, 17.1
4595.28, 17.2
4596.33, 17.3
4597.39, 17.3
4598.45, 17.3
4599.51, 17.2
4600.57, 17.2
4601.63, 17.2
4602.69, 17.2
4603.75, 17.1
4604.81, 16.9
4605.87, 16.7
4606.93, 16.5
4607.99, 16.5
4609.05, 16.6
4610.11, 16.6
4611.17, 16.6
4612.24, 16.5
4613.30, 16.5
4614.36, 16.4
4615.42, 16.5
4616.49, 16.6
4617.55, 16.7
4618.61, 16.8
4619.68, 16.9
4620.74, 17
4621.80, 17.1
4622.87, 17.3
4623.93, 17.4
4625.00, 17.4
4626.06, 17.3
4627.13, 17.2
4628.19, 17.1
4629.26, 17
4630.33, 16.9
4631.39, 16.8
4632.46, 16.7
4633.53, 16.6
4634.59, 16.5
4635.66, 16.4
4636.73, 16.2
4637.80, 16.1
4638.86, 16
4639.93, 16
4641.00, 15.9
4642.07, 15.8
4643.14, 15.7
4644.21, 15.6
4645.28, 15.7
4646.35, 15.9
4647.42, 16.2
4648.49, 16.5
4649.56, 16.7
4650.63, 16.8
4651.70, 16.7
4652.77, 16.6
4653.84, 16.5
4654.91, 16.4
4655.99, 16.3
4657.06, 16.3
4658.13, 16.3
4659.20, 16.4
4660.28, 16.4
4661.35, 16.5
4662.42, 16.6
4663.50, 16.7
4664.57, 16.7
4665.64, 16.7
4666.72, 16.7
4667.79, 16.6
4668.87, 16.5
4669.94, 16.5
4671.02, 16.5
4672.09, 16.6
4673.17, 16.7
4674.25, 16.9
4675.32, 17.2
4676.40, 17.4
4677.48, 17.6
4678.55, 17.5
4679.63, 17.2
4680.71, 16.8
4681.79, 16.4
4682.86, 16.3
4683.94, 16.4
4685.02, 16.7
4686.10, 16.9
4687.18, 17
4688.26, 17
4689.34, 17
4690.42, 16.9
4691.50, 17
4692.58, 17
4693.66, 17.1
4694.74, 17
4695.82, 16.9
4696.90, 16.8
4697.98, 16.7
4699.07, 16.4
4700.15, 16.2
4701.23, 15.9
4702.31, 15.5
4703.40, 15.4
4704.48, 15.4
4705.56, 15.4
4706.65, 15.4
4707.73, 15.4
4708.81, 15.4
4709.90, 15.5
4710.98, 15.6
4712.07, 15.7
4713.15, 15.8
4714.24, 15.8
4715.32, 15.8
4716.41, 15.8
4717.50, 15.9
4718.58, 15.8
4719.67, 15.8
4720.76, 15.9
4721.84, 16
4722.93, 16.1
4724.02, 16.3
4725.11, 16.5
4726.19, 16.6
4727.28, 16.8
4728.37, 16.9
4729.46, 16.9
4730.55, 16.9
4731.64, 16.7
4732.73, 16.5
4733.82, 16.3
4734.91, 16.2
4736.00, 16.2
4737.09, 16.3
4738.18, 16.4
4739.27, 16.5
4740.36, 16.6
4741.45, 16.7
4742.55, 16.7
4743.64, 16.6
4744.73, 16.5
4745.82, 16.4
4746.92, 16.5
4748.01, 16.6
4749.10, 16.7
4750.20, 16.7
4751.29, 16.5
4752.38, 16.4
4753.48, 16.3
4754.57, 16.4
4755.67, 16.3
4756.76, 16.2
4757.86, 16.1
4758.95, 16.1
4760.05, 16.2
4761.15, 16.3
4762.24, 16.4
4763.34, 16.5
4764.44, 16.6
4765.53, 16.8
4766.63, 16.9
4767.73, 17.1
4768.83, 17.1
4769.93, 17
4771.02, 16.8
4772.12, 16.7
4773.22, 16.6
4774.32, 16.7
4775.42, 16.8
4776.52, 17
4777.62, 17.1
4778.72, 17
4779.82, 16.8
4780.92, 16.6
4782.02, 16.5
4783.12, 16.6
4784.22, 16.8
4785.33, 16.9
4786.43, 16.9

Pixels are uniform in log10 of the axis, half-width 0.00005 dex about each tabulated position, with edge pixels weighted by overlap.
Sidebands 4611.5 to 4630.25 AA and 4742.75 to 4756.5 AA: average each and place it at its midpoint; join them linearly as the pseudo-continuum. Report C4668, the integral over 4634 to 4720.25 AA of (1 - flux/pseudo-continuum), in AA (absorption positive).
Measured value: 1.9 AA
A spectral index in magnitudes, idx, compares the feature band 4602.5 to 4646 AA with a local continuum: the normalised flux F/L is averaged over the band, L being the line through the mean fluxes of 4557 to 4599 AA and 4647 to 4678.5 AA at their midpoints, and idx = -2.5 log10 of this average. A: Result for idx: 0.01 mag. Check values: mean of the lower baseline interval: 16.9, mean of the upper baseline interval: 16.7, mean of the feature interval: 16.6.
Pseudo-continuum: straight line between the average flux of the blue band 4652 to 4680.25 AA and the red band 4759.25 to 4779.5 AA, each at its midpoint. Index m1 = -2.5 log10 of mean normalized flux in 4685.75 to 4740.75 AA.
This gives 0.03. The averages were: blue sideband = 16.7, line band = 16.3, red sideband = 16.7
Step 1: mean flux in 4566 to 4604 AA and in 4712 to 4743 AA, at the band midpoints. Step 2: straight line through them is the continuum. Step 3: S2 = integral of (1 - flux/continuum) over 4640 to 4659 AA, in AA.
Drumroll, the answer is 0.5 AA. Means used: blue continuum 16.9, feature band 16.2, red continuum 16.3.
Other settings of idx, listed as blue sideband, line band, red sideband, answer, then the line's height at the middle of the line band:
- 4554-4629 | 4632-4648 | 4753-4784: 0.049 mag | 16.8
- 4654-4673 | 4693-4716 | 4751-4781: 0.040 mag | 16.6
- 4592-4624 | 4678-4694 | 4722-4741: -0.015 mag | 16.7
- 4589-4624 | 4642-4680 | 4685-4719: -0.003 mag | 16.5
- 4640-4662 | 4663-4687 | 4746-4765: -0.034 mag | 16.3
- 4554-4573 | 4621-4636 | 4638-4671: -0.032 mag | 16.5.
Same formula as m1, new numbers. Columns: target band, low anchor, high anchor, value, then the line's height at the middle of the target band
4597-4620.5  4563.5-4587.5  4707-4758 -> -0.01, 16.6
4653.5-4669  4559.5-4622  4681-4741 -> 0.00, 16.5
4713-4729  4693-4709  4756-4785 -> 0.01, 16.3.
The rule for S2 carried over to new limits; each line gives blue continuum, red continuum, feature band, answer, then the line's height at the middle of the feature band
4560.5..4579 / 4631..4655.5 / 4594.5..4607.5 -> -0.4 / 16.6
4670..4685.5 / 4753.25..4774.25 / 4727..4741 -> 0.1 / 16.7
